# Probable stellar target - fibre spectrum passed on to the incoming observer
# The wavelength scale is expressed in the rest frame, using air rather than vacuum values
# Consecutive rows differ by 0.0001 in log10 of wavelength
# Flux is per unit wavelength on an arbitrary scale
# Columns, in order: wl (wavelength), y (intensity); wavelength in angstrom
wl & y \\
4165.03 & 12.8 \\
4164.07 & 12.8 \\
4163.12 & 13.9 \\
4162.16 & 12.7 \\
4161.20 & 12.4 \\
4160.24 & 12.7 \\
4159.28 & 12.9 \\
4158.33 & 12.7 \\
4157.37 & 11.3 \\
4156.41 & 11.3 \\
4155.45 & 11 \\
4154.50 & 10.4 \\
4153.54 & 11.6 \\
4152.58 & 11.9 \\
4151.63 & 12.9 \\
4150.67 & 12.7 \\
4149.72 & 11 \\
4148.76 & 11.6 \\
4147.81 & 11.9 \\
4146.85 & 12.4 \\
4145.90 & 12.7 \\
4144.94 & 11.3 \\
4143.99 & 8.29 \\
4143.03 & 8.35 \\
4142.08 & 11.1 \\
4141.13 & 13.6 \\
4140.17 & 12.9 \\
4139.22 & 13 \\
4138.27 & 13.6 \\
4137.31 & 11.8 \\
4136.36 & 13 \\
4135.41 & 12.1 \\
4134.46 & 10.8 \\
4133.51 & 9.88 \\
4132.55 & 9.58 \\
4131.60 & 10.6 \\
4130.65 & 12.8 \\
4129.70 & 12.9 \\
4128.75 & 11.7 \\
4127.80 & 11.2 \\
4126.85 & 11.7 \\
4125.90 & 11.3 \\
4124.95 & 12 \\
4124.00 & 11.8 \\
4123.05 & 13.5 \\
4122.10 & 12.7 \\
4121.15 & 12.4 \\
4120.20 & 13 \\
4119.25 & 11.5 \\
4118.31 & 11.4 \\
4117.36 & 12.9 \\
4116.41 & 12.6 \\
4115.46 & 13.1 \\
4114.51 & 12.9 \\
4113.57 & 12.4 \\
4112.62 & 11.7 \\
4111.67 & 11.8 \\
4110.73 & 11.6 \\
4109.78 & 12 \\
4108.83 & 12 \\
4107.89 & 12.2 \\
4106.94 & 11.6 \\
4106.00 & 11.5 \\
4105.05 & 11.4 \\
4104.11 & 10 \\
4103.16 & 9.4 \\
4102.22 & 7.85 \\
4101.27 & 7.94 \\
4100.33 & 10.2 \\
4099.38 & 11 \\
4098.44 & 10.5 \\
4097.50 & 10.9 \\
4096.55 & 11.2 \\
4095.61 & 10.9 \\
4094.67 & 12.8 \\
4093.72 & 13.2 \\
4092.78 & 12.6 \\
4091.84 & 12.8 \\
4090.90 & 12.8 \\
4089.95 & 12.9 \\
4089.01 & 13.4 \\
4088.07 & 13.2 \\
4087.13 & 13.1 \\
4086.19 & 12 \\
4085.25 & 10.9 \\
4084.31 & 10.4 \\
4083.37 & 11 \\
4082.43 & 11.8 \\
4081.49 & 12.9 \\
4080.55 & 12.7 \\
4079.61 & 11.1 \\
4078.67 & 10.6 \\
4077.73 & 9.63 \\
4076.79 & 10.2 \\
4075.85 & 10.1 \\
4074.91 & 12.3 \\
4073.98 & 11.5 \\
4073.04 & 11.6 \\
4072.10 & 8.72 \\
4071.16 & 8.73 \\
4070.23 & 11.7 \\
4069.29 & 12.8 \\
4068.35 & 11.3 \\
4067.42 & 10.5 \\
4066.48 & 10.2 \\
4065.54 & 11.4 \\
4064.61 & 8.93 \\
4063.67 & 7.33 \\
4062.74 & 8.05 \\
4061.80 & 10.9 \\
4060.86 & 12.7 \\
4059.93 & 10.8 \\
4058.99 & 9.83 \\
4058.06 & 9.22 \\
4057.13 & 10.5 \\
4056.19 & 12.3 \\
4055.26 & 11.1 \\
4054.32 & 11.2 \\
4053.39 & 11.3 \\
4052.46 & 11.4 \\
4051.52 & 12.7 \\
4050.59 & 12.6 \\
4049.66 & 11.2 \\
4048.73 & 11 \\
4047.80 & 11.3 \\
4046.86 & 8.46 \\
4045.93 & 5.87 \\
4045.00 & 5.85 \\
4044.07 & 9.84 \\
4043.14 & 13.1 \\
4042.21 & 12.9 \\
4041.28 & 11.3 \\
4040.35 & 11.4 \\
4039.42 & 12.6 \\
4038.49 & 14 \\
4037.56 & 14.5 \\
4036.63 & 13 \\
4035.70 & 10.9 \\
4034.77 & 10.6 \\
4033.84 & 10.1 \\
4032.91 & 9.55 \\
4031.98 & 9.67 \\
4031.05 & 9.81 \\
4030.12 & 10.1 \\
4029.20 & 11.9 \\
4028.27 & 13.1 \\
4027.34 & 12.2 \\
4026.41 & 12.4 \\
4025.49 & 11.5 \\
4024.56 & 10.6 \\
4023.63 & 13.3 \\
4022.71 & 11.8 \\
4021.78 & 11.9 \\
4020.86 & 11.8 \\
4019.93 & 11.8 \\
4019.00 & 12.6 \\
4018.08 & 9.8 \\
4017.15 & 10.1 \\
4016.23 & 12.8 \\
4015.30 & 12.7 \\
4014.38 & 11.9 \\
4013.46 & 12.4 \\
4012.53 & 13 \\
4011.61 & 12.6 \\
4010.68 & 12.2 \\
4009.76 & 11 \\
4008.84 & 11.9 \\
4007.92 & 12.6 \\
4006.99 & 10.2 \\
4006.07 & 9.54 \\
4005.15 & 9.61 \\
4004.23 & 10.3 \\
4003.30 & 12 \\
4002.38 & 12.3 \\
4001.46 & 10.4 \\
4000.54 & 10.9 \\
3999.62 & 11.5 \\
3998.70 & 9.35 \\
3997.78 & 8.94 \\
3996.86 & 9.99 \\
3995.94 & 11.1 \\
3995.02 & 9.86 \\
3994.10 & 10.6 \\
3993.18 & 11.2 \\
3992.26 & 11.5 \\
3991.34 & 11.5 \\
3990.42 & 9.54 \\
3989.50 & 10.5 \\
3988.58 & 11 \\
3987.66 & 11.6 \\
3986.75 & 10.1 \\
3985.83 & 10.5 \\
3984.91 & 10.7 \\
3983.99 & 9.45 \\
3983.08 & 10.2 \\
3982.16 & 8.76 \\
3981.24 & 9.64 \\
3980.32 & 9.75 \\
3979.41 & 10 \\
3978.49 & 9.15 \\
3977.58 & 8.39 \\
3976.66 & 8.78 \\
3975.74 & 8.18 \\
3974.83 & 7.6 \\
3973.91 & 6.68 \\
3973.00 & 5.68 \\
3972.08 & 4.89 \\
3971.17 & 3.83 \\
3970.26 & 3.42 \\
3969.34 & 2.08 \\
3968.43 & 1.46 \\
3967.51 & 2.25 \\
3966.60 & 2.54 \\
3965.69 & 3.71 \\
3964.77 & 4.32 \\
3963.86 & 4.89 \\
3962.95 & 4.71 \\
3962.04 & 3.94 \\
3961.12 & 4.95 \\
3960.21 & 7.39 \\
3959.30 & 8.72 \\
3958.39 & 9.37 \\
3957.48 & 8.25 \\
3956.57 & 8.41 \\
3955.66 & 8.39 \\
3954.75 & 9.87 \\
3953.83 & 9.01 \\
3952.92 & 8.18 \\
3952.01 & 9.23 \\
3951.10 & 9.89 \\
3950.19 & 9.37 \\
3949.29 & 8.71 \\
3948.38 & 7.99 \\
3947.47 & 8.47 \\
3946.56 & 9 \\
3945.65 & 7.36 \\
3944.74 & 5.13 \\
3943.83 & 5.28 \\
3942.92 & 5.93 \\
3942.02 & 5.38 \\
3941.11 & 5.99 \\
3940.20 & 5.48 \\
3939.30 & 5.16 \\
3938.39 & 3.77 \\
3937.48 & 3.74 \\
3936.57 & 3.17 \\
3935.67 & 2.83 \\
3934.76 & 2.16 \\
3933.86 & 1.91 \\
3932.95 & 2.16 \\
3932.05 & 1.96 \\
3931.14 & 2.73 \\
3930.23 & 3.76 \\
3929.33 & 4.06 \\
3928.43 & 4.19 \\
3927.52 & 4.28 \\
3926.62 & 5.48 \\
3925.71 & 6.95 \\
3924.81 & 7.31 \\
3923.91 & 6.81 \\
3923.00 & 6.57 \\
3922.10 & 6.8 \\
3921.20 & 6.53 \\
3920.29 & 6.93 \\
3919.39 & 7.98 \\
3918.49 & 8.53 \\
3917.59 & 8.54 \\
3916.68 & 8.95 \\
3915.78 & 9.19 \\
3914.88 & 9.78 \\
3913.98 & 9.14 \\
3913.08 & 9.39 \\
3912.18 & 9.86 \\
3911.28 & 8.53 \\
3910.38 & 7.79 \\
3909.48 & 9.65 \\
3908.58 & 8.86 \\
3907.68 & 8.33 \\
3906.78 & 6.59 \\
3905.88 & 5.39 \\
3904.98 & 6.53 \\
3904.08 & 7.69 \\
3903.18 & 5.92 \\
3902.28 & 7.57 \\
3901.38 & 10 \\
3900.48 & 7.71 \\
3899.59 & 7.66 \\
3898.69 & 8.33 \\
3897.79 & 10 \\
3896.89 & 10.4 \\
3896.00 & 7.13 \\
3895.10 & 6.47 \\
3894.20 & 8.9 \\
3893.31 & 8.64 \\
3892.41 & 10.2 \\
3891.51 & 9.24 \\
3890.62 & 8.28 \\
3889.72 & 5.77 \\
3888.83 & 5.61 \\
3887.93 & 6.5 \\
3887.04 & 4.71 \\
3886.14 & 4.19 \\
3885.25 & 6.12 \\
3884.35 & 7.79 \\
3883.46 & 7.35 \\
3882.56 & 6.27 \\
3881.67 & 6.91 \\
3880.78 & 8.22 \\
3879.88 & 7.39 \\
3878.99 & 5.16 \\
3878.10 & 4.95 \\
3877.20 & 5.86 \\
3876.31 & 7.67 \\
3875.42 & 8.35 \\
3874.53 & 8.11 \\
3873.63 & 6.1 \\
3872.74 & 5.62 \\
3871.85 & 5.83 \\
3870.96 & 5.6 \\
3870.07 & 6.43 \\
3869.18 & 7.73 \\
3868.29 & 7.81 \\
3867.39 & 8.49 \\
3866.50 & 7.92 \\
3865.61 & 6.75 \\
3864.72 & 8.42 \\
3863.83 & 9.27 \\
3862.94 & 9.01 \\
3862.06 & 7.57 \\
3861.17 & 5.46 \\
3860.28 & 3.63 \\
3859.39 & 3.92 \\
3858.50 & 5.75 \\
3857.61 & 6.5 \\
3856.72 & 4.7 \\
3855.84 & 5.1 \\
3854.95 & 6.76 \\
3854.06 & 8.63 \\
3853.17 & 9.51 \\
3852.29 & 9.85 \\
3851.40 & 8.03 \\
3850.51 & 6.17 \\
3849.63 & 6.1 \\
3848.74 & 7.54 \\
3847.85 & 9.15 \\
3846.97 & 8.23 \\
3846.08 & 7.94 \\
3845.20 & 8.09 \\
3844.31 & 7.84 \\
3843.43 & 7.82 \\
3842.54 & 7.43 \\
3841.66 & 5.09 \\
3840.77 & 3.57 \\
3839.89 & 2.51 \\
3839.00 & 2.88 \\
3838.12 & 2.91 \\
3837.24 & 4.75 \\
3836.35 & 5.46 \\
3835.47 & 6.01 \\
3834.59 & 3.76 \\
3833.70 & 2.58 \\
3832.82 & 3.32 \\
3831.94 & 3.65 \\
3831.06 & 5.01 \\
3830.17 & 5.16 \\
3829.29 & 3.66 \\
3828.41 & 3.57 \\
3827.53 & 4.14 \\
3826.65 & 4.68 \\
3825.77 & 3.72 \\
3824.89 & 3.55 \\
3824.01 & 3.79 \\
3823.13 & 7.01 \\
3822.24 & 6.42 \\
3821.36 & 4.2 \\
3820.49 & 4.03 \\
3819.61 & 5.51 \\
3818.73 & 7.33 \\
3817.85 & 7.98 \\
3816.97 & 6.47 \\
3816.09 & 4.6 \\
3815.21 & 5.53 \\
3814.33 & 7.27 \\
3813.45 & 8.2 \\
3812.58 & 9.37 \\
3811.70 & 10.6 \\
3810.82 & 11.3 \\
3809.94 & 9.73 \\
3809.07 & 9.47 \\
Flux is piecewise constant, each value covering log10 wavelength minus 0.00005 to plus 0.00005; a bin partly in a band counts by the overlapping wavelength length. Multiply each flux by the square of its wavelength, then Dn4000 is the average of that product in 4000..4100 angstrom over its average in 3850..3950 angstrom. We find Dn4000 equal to 1.79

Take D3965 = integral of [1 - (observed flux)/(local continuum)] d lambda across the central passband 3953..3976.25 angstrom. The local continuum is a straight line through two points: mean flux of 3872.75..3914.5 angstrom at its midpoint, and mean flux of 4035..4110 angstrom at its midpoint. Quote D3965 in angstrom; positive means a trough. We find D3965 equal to 8.1 angstrom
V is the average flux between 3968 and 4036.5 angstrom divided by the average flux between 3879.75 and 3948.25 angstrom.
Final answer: 1.51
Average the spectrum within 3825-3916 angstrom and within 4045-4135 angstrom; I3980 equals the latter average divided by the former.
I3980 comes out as 1.7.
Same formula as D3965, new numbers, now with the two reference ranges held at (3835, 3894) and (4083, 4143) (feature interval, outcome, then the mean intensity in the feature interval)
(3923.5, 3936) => 6.20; 4.04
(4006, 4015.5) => -2.16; 11.9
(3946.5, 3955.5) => -0.50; 8.95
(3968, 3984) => 3.49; 7.06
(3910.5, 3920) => -1.42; 8.92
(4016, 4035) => -2.50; 11.3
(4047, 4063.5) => -0.56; 10.9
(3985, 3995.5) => -1.63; 10.7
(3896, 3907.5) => -0.51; 7.8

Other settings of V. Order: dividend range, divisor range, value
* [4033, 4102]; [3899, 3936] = 1.66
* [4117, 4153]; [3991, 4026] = 1.05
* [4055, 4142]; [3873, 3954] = 1.67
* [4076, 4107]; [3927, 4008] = 1.52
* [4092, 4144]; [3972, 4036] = 1.09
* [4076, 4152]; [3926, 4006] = 1.59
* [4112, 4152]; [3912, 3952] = 1.91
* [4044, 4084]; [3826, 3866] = 1.78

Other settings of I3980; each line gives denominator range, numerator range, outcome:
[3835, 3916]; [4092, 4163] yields 1.64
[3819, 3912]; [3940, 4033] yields 1.40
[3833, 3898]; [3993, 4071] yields 1.65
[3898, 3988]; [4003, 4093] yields 1.64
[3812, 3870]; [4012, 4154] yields 1.88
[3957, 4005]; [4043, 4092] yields 1.32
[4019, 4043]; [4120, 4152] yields 1.01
